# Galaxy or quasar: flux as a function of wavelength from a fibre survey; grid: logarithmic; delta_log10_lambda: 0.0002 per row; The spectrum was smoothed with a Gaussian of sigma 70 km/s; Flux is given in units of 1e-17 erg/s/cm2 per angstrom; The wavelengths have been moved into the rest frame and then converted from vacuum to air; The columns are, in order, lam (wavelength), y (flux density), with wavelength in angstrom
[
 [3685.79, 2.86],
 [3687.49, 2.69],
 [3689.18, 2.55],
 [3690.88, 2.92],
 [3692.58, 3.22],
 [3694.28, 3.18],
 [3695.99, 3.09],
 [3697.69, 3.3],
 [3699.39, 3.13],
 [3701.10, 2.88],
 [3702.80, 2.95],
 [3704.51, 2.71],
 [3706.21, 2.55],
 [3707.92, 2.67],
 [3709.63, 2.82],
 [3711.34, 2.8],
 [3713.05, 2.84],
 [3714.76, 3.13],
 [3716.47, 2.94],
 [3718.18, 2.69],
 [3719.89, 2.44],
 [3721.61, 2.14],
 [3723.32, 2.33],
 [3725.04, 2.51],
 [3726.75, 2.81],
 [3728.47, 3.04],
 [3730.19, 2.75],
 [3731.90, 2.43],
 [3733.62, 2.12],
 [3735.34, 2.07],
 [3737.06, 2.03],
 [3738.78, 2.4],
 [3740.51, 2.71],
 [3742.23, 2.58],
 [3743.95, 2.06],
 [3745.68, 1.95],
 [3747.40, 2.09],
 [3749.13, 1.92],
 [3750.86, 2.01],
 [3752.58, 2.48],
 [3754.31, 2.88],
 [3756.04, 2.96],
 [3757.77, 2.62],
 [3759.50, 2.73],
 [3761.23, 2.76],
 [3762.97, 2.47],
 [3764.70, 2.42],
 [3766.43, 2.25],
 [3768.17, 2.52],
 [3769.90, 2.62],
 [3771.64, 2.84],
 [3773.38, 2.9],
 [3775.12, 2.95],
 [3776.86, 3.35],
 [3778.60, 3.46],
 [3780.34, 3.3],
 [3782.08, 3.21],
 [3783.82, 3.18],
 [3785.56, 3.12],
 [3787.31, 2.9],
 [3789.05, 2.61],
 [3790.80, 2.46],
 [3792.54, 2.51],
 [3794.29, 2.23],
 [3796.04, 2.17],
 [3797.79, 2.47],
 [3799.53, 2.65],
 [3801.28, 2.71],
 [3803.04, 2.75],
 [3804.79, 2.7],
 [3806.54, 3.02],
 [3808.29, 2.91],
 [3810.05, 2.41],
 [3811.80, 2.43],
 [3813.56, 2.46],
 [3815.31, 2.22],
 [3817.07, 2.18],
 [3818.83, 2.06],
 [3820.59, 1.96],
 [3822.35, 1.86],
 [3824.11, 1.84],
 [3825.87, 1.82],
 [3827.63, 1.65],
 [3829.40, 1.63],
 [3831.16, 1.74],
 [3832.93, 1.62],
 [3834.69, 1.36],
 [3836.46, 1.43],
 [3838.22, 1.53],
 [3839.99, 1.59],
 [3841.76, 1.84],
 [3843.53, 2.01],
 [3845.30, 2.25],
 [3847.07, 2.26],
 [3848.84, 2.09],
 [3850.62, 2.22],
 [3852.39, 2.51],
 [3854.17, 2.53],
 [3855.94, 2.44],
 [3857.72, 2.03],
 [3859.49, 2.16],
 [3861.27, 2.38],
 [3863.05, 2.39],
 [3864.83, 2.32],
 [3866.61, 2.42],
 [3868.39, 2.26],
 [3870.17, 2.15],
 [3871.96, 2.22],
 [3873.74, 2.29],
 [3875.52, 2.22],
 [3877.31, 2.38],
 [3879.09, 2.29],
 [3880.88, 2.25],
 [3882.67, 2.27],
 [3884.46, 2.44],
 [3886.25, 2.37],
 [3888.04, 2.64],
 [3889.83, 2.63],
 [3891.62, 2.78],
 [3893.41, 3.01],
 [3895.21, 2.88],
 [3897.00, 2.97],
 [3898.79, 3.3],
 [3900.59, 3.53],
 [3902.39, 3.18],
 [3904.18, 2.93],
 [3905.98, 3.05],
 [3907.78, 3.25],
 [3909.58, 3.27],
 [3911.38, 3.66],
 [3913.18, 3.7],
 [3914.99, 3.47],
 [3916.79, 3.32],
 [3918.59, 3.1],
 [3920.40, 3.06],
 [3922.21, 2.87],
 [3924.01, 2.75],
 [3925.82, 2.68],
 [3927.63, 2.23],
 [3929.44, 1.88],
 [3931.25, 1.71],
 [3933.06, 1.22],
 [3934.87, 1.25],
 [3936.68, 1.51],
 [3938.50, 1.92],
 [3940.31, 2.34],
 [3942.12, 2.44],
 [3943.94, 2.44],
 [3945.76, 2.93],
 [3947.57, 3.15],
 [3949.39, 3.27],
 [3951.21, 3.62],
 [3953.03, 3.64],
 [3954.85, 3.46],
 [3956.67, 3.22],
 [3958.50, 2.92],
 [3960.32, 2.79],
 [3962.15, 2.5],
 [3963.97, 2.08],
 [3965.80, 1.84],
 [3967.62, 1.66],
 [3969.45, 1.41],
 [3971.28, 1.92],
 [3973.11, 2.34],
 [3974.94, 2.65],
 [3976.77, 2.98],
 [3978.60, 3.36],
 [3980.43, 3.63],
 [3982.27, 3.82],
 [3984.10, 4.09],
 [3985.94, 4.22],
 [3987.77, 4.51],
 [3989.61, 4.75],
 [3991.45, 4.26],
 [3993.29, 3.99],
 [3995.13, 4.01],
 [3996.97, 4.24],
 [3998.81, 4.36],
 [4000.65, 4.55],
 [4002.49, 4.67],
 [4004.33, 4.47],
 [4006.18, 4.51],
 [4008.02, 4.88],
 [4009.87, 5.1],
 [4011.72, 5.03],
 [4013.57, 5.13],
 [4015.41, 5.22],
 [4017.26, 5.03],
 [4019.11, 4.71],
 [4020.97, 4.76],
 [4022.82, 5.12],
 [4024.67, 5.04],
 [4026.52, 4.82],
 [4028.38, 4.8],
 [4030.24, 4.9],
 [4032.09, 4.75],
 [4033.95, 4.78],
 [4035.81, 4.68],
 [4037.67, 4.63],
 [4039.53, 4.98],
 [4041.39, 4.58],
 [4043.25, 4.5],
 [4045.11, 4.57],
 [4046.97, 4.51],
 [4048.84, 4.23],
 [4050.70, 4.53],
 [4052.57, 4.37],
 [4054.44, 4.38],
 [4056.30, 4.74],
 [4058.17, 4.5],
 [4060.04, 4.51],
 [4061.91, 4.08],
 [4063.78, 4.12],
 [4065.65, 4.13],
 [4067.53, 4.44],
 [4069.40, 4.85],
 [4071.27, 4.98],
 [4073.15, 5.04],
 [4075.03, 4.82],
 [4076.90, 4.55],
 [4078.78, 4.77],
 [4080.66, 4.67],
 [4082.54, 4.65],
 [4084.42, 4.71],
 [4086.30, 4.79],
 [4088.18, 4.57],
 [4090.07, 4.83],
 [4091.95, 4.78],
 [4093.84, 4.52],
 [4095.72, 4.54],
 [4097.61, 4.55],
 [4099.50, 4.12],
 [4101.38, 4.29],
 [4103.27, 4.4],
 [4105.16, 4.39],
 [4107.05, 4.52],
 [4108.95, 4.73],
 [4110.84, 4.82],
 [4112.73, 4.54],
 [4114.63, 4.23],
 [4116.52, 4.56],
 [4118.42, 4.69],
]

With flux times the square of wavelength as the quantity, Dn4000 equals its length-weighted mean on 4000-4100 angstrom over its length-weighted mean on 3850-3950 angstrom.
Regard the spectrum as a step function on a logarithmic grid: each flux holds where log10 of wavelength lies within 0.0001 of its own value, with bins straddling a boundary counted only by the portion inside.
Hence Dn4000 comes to 1.95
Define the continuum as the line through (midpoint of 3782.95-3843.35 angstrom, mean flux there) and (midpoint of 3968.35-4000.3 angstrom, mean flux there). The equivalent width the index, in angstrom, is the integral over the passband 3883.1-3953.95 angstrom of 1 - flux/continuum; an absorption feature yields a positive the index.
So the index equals 6.2 angstrom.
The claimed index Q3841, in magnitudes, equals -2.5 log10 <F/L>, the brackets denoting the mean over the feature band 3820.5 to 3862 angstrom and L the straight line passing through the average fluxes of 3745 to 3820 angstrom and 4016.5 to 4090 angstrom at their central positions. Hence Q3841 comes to 0.50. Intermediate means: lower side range 2.62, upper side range 4.66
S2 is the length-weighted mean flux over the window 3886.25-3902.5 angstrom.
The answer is 2.95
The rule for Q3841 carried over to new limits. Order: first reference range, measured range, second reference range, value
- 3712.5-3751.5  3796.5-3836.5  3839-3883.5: 0.058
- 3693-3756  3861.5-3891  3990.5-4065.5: 0.466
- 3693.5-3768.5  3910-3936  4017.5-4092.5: 0.397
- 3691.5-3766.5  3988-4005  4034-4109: -0.060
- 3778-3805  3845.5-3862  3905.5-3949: 0.183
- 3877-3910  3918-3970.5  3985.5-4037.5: 0.410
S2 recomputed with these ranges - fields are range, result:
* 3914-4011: 3.14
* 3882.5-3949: 2.71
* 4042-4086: 4.55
